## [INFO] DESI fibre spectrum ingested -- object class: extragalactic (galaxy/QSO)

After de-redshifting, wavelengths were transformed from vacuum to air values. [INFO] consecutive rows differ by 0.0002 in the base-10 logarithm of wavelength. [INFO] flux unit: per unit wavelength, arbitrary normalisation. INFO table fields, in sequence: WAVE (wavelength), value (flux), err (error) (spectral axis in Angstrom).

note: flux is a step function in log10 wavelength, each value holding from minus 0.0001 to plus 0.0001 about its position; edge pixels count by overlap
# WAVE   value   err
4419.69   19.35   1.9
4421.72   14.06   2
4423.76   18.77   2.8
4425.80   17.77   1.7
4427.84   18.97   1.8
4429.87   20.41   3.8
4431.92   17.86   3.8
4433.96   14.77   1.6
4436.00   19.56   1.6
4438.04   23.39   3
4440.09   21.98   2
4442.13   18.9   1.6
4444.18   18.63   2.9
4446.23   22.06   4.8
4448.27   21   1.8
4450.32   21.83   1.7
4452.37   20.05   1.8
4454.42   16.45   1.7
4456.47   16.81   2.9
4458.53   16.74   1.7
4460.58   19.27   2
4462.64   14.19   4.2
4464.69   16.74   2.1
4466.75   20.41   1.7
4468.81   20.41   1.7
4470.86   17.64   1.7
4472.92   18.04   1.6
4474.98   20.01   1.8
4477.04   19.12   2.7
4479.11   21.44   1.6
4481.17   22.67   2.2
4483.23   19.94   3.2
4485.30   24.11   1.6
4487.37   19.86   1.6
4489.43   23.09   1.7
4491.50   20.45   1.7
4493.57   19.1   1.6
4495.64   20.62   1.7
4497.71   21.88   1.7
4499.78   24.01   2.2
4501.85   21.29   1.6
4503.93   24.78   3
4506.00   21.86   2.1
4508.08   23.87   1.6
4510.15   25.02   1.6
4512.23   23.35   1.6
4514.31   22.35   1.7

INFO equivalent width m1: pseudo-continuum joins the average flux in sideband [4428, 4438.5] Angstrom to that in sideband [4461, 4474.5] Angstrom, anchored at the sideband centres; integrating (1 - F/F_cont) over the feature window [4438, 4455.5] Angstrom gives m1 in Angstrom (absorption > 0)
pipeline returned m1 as -1.6 Angstrom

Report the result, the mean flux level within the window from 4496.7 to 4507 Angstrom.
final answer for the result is 22.8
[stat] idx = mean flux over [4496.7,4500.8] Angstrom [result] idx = 23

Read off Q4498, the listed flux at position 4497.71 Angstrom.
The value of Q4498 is 21.88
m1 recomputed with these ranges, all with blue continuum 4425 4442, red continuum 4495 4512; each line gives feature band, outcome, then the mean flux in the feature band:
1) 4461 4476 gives 2.08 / 18.3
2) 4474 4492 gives 0.59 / 21.2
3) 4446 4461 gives 0.91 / 19.1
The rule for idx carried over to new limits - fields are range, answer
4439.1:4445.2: 19.8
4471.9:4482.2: 20.3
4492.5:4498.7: 20.5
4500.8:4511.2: 23.4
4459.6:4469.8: 18.2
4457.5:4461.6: 18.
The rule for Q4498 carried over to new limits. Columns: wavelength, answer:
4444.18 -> 18.63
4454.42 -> 16.45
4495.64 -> 20.62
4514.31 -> 22.35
